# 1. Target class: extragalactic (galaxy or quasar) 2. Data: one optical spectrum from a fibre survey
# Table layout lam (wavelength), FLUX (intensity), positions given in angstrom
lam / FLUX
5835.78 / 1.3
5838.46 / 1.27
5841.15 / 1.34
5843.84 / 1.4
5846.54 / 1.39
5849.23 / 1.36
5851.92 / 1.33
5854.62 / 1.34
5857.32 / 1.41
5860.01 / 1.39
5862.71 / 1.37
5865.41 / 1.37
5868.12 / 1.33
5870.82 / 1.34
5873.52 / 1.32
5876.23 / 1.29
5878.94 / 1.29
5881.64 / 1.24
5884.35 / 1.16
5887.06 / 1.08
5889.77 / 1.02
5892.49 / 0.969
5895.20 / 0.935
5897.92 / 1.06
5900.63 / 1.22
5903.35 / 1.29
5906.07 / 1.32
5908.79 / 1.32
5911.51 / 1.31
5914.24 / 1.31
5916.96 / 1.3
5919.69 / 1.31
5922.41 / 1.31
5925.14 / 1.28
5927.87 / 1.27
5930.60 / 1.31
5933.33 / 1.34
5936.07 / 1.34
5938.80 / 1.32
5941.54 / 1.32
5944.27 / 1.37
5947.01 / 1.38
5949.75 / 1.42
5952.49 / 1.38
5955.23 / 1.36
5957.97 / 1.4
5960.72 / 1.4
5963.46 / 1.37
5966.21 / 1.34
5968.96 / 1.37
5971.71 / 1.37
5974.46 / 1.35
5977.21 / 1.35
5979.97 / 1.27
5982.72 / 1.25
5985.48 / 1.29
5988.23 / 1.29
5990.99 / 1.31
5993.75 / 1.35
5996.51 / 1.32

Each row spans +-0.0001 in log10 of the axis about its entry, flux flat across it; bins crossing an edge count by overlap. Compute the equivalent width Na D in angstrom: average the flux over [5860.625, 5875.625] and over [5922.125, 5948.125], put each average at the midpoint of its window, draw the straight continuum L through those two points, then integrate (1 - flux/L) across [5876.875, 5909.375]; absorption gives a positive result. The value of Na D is 4.4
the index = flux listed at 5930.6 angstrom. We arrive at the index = 1.31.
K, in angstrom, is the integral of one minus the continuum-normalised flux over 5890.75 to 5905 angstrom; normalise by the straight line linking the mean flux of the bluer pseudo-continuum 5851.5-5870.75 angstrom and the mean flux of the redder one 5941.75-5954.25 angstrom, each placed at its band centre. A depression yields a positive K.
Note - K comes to 2.8 angstrom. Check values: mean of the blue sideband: 1.36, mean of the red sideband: 1.38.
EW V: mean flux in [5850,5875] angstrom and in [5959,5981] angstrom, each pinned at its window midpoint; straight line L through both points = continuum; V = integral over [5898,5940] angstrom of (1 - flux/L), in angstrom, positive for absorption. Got 1.8 angstrom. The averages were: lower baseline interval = 1.36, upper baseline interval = 1.35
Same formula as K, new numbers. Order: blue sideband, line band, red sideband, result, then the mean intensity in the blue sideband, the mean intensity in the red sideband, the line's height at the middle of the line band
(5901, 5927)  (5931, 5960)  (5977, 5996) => -1.4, 1.3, 1.3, 1.3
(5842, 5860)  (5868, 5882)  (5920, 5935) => 0.5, 1.37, 1.3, 1.35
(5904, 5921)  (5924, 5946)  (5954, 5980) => 0.2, 1.31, 1.36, 1.33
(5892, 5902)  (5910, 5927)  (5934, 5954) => -1.6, 1.05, 1.36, 1.19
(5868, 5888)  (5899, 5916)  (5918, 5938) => -0.1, 1.26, 1.31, 1.29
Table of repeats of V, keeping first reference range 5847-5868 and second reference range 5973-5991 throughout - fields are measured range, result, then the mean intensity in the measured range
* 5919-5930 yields 0.3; 1.29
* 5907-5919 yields 0.2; 1.31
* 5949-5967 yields -0.9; 1.38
